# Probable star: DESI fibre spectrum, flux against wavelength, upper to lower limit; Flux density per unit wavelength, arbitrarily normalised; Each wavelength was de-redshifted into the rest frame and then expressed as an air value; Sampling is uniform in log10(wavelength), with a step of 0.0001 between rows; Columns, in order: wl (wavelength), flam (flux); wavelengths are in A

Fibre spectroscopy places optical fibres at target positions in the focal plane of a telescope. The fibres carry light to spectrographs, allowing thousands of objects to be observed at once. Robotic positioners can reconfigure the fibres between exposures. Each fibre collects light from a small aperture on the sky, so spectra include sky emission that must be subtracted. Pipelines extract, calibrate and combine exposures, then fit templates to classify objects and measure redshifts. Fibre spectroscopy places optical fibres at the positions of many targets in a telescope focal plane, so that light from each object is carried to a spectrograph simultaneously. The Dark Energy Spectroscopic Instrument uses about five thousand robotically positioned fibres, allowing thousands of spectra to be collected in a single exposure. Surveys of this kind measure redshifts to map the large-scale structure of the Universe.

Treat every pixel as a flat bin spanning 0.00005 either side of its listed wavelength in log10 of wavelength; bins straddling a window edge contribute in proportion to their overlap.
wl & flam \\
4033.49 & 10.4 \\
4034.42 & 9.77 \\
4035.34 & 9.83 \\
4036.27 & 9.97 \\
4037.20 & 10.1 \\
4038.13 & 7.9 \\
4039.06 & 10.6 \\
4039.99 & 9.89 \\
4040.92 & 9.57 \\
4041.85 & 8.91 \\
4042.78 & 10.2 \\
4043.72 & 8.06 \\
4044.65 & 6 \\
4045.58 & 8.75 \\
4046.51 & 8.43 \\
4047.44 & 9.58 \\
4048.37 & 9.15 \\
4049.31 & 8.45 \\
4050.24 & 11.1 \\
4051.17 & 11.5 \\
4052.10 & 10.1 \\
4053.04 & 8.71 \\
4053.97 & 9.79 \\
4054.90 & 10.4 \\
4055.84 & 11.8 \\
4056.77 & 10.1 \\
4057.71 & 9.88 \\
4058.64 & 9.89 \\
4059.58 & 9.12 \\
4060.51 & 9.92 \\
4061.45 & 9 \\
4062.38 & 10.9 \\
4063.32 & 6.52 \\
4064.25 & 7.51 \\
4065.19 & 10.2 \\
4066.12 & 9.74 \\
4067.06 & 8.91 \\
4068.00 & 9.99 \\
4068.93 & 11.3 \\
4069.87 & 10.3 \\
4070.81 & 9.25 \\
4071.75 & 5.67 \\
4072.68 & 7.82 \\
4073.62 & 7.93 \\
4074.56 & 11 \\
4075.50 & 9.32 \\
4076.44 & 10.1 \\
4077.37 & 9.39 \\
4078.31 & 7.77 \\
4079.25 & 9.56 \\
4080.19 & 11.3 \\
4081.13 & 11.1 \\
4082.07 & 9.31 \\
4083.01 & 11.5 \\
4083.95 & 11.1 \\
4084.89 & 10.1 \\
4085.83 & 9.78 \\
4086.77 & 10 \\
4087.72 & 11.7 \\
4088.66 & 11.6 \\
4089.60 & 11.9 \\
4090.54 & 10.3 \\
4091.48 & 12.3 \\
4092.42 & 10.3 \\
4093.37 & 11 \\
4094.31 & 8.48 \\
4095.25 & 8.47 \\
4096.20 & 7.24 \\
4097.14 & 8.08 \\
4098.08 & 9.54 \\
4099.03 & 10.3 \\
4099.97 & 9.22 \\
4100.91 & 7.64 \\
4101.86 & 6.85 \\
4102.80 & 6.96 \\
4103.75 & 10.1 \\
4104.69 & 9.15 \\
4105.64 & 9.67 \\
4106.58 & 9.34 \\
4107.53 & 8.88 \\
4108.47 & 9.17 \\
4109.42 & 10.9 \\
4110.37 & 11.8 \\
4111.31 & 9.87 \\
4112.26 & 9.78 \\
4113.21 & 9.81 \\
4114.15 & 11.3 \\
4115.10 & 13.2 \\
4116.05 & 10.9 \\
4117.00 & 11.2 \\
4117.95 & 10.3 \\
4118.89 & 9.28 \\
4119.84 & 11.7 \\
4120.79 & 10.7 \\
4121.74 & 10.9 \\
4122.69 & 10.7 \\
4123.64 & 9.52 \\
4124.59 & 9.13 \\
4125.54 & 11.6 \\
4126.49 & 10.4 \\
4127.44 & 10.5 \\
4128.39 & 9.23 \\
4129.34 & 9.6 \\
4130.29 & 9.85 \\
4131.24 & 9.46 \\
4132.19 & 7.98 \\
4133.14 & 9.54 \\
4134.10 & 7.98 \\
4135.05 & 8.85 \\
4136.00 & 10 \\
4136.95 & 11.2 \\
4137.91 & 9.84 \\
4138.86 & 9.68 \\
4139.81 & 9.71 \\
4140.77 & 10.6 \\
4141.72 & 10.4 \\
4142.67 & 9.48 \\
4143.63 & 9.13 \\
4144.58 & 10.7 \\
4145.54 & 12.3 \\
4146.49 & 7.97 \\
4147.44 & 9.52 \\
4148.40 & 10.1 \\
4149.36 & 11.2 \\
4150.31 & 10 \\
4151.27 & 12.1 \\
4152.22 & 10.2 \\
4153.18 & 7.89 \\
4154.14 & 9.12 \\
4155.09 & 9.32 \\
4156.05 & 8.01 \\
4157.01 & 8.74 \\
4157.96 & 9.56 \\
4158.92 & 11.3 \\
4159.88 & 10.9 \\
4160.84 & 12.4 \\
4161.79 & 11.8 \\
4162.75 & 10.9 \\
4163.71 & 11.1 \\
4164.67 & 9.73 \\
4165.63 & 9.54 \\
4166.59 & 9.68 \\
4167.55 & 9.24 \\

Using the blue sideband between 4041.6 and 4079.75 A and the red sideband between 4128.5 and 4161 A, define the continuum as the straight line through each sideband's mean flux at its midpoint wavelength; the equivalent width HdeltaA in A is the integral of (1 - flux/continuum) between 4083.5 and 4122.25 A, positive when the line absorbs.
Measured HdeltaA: -1.8 A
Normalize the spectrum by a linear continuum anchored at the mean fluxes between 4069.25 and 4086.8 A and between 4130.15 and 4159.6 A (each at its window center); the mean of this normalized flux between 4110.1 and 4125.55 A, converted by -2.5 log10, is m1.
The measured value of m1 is -0.10 mag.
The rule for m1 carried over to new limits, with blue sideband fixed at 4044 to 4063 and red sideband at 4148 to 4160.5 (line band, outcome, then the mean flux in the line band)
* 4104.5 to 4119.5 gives -0.06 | 10.3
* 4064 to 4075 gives 0.06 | 9.16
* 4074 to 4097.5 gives -0.05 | 10.1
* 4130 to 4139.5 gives 0.05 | 9.44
